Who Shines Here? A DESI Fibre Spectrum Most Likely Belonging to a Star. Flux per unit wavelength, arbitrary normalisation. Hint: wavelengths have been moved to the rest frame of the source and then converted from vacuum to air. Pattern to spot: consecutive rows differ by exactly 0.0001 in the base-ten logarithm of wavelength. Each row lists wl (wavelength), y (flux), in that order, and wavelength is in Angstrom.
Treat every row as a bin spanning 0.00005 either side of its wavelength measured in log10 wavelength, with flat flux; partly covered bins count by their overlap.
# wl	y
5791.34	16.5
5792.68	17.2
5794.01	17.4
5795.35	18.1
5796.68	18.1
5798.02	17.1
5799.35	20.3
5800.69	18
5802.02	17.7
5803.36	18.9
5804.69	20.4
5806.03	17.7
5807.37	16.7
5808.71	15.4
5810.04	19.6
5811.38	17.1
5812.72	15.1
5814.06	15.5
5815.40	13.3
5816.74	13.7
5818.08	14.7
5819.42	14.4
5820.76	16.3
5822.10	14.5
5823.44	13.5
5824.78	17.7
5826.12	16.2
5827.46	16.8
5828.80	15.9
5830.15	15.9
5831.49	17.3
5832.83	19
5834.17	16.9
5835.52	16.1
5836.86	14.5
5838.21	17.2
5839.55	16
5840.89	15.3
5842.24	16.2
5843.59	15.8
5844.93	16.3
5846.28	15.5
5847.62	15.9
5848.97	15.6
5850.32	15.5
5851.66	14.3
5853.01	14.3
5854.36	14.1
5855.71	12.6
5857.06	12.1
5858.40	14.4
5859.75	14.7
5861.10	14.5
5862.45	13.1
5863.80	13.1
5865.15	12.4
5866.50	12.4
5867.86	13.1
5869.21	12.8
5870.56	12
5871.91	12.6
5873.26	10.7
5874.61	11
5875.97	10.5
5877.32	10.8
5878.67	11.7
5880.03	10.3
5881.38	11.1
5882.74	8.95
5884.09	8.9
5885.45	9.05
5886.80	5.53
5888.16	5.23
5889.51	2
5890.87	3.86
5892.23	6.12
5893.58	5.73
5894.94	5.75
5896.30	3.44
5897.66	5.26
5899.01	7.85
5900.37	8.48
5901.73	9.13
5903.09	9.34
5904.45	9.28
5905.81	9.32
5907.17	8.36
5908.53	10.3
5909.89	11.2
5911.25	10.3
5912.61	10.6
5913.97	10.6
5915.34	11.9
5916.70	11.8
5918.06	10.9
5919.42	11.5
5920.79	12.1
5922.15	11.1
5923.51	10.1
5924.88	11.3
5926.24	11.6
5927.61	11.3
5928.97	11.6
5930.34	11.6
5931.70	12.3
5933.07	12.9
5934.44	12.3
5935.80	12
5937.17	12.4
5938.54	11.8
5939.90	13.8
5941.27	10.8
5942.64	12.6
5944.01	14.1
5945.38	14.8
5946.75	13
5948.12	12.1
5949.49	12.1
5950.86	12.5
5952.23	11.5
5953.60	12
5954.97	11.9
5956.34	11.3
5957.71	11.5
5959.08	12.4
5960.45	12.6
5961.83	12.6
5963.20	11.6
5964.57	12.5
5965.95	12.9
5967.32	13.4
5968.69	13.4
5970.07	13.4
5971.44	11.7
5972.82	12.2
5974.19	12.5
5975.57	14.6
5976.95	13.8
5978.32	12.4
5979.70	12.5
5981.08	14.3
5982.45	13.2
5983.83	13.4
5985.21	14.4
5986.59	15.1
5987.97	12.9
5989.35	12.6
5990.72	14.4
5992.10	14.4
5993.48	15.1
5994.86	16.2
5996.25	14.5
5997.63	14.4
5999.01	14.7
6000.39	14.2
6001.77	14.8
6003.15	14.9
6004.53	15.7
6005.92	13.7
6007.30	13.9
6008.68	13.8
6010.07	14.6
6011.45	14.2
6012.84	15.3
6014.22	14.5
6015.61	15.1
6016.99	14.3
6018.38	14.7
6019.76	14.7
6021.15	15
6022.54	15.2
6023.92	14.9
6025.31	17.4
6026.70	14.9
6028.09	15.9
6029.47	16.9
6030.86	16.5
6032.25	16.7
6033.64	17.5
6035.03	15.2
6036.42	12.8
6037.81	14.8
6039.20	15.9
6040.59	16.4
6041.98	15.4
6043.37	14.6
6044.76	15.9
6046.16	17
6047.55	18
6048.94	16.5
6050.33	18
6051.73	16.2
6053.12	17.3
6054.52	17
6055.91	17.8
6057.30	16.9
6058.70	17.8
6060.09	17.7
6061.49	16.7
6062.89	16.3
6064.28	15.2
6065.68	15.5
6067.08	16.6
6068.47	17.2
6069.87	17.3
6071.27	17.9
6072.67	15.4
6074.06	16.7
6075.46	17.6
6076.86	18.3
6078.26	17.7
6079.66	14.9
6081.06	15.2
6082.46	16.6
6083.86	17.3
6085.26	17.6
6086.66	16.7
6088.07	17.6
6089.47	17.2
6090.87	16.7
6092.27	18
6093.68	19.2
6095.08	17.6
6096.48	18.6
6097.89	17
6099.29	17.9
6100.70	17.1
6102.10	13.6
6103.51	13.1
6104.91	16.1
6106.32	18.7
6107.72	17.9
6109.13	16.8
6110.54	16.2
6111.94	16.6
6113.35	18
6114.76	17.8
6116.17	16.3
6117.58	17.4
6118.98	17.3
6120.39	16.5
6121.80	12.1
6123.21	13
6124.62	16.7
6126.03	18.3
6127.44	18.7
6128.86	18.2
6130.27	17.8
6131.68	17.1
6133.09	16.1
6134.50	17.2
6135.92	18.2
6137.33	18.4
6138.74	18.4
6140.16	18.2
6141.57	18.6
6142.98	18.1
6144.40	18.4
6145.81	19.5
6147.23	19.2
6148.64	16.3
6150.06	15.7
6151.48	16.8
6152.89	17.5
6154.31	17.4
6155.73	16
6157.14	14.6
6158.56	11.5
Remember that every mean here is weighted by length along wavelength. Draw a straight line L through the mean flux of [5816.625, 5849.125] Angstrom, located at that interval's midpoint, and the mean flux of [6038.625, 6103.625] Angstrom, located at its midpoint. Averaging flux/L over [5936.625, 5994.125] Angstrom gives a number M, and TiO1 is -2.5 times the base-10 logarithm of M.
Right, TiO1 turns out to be 0.26 mag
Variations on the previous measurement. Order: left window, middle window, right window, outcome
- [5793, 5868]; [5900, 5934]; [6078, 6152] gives 0.44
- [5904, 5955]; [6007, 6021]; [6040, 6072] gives 0.04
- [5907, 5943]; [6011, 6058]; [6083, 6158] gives -0.09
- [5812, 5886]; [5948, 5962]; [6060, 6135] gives 0.26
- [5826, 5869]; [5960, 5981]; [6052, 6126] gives 0.23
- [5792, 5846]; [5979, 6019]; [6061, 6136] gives 0.17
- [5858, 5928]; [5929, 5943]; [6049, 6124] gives -0.07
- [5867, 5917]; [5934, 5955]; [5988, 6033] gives -0.08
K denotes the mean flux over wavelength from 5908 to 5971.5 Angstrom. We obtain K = 12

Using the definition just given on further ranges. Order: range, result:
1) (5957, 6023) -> 13.8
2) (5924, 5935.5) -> 11.8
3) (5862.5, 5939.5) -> 10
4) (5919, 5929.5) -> 11.3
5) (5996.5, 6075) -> 15.8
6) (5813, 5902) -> 12.5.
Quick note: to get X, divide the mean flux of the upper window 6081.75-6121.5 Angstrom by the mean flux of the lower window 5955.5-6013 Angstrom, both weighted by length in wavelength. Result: 1.25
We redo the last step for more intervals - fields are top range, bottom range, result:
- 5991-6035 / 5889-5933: 1.62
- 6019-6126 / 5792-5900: 1.21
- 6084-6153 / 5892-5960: 1.59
